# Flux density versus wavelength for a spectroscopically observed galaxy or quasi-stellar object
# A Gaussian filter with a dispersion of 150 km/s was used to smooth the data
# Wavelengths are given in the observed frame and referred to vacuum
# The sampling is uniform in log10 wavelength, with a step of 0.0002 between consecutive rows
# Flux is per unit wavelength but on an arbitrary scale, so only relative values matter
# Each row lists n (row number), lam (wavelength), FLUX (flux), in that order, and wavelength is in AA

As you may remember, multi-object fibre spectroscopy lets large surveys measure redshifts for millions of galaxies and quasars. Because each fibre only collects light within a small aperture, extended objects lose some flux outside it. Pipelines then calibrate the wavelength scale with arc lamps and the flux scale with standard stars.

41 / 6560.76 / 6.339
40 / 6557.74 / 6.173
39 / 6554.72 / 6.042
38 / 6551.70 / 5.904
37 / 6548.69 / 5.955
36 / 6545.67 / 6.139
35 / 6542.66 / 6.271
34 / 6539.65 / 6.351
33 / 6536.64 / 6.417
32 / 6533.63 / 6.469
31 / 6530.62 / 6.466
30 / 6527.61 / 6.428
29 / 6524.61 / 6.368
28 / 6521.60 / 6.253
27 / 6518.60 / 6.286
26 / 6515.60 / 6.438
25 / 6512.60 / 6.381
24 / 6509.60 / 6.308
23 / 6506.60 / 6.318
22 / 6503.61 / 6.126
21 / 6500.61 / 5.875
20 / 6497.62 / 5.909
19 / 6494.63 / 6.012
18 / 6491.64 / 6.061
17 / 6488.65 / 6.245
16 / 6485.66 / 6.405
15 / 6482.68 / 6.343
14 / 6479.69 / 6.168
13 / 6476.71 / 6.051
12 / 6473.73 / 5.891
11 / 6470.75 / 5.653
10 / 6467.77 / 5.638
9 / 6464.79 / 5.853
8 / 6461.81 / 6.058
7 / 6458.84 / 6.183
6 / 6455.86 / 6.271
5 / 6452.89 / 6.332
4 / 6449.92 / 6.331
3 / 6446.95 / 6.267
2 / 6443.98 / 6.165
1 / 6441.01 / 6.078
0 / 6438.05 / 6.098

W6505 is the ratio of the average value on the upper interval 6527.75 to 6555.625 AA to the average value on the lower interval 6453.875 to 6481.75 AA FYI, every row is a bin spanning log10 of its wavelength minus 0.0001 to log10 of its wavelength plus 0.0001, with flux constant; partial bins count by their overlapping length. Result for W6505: 1.0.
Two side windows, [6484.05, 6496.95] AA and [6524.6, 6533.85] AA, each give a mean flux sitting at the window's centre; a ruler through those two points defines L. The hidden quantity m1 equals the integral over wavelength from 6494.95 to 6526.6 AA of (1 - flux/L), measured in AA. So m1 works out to 0.4 AA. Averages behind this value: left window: 6.17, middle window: 6.22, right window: 6.44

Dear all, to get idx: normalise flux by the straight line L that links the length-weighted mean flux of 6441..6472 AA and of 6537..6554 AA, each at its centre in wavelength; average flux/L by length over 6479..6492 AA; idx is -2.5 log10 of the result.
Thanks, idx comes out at -0.03 mag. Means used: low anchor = 6.08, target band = 6.26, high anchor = 6.14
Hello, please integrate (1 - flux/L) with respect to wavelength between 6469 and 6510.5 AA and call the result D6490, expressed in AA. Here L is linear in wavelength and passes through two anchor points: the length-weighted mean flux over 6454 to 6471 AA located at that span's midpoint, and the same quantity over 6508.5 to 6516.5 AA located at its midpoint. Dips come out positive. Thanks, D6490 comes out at 0.7 AA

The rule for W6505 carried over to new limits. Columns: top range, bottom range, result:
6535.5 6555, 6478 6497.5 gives 1.00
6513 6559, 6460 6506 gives 1.04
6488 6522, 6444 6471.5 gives 1.02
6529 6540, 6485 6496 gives 1.04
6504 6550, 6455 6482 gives 1.06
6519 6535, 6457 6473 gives 1.09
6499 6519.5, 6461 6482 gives 1.06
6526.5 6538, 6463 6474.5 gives 1.12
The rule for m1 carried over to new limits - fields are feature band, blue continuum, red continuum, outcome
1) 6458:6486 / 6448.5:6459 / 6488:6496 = 0.9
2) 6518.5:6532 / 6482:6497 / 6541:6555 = -0.6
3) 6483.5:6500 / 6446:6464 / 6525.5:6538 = 0.5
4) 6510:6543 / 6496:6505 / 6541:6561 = -1.8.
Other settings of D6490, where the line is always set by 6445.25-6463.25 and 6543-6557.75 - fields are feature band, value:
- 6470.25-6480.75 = 0.40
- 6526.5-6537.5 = -0.65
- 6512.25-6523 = -0.39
